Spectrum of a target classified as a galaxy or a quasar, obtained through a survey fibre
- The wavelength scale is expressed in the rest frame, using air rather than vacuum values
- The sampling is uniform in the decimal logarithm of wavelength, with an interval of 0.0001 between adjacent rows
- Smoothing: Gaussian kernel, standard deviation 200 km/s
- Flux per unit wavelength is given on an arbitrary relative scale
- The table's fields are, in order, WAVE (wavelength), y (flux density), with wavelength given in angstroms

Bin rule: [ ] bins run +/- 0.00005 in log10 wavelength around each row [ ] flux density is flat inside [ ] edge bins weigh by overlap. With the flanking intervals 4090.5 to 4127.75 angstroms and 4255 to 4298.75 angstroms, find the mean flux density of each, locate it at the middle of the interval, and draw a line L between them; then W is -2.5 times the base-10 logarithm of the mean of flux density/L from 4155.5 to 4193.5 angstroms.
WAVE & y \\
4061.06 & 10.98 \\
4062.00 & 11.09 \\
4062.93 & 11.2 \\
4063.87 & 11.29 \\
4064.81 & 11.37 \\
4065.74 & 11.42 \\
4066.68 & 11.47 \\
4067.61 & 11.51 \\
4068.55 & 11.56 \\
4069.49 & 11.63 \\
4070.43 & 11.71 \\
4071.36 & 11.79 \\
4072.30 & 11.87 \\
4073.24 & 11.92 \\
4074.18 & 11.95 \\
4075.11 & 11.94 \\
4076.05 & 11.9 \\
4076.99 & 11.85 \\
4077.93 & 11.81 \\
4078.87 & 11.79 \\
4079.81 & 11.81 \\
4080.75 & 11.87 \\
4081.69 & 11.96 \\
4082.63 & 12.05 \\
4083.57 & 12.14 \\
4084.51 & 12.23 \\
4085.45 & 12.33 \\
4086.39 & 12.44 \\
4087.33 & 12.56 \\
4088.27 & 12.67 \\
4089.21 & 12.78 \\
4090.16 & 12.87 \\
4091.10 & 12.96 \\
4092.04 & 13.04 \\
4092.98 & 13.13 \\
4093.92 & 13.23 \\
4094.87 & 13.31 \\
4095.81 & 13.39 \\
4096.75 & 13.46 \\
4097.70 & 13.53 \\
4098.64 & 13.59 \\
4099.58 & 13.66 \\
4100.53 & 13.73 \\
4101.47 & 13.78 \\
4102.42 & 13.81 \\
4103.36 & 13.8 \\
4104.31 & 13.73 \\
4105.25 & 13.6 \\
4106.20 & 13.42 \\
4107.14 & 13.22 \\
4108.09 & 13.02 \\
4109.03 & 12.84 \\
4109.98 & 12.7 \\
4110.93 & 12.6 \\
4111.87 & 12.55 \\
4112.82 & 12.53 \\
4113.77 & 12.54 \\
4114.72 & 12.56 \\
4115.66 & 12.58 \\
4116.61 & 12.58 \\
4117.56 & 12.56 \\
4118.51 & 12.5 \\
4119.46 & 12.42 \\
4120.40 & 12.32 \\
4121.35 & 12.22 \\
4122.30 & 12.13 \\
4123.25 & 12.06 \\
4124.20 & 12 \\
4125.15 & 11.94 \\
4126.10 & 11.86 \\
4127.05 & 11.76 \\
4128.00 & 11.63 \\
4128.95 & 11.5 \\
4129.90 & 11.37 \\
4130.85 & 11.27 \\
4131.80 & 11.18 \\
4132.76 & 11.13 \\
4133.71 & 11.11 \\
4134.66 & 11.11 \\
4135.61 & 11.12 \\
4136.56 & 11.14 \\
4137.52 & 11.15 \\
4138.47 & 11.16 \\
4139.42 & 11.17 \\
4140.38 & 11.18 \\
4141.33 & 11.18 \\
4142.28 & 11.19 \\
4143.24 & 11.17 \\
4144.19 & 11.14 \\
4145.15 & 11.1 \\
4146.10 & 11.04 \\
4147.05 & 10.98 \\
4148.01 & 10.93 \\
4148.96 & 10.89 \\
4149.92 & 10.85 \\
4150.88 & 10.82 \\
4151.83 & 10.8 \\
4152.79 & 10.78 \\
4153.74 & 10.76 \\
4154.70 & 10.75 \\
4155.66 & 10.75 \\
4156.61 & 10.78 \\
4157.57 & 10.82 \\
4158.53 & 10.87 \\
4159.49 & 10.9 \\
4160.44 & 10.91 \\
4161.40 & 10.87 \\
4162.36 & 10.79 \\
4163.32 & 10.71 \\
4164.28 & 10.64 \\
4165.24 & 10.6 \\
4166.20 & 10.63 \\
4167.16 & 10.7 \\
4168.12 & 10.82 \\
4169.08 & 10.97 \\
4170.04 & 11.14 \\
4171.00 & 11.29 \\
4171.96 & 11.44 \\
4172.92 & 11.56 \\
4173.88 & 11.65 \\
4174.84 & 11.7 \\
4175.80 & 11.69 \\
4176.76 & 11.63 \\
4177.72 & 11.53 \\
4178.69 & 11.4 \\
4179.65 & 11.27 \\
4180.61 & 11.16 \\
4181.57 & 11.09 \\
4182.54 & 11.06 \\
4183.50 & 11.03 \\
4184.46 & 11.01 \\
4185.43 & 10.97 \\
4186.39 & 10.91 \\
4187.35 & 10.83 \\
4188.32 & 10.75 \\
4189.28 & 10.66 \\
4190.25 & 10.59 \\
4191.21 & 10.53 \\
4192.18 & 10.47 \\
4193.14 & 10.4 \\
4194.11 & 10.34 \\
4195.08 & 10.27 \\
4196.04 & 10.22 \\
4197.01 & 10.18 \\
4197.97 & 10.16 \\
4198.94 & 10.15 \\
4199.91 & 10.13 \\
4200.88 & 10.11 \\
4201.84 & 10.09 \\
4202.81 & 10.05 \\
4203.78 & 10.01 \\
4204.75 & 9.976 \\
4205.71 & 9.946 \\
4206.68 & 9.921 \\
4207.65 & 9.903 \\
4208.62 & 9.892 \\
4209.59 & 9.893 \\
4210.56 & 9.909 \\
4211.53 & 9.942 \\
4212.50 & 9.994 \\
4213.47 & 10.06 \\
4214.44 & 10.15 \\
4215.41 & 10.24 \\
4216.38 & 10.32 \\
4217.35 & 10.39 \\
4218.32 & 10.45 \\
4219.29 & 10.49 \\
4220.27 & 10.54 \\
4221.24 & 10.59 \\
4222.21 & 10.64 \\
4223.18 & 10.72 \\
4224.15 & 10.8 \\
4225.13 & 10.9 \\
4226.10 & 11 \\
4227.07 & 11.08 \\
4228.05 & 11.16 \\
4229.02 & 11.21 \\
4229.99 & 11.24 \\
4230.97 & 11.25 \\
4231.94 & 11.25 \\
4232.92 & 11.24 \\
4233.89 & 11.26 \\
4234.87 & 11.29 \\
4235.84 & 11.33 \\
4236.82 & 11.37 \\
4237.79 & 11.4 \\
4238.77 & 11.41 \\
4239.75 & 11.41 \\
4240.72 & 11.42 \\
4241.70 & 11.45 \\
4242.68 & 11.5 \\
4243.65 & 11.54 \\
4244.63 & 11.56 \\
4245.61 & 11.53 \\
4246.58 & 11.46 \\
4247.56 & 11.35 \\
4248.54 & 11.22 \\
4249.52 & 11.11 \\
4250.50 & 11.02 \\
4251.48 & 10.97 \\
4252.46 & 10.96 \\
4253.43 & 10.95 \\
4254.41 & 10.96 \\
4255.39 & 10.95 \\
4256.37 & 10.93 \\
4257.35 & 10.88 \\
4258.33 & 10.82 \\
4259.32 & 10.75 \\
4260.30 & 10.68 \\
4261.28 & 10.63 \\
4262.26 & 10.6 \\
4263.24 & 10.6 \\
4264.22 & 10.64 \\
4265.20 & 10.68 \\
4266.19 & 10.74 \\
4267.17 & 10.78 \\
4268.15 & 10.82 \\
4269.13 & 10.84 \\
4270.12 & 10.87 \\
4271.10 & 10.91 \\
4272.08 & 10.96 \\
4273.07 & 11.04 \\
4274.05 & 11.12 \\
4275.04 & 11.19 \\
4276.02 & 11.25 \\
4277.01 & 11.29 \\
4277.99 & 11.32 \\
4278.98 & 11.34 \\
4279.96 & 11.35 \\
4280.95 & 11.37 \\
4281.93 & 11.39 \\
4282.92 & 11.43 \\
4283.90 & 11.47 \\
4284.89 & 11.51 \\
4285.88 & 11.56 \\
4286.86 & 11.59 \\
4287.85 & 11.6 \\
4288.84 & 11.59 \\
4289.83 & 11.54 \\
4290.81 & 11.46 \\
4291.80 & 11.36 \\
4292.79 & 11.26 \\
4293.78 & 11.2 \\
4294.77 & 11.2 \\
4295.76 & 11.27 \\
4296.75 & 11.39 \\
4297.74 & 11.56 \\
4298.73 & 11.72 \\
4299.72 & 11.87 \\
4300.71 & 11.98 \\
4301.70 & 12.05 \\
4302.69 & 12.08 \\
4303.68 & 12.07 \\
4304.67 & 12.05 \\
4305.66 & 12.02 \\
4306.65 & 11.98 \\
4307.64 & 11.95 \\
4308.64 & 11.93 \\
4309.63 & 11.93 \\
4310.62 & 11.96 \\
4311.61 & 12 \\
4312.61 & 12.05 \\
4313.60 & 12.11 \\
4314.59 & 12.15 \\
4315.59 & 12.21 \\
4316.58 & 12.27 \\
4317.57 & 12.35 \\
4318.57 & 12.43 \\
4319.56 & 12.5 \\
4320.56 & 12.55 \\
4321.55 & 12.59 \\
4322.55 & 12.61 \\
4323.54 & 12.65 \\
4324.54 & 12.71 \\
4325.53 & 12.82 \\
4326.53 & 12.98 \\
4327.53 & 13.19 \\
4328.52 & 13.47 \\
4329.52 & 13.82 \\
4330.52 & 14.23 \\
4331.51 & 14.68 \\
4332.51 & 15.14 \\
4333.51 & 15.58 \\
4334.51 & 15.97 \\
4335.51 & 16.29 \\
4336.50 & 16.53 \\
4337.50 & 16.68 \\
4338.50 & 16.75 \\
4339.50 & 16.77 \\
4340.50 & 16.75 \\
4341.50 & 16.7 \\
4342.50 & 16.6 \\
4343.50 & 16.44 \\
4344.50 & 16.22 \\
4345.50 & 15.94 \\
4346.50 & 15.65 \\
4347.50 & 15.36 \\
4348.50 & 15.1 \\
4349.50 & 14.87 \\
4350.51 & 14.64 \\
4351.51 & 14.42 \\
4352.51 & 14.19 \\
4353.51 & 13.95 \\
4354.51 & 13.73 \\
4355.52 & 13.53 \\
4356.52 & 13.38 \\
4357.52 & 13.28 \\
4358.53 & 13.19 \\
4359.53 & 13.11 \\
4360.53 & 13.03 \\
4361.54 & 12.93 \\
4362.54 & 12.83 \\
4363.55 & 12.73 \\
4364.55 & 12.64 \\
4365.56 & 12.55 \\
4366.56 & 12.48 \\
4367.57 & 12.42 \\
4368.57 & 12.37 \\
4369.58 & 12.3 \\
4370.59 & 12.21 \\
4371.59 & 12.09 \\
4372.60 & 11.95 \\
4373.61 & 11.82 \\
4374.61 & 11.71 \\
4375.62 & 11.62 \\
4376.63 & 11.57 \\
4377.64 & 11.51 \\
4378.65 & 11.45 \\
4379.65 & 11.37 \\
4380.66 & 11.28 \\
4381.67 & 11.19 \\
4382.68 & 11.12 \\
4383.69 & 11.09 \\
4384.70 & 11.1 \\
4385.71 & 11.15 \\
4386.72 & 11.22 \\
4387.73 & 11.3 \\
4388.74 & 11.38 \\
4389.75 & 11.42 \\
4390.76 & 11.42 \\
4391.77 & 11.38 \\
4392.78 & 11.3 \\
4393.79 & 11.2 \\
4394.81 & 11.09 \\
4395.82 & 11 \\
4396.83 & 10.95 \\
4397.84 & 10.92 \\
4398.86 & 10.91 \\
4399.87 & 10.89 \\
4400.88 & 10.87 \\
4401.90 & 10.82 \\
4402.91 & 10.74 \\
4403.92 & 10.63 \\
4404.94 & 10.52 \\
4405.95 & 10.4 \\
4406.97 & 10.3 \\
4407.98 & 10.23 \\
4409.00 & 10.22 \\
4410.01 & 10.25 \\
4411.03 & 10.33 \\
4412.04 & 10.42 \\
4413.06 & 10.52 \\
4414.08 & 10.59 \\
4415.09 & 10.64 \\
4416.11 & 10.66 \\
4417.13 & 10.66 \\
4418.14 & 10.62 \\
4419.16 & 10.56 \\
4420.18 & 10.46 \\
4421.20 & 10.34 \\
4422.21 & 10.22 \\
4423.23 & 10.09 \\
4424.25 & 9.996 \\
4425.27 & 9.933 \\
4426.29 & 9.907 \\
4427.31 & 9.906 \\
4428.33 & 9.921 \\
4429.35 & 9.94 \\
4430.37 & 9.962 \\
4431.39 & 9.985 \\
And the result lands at 0.11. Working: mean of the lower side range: 12.9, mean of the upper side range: 11.1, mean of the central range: 11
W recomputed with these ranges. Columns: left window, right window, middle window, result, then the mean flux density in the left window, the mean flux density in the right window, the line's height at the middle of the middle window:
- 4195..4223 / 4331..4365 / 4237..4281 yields 0.07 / 10.2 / 14.9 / 11.9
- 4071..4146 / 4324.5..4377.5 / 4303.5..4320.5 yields 0.14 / 12.3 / 14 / 13.7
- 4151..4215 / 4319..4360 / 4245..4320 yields 0.15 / 10.7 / 14.6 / 13.2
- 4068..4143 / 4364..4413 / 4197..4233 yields 0.14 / 12.3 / 11.3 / 11.9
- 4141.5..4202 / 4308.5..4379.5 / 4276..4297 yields 0.11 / 10.9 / 13.6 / 12.7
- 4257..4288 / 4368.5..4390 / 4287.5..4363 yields -0.18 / 11.1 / 11.5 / 11.3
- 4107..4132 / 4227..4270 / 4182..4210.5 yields 0.12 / 12.2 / 11.1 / 11.6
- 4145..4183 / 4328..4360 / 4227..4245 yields 0.12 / 11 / 15.1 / 12.7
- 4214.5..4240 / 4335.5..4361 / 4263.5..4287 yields 0.13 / 10.9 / 15.1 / 12.6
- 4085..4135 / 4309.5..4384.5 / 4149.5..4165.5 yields 0.18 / 12.6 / 13.4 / 12.8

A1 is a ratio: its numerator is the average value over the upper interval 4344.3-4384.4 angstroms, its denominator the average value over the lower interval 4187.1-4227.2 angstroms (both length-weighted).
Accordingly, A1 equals 1.25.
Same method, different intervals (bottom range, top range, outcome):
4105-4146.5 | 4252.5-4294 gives 0.93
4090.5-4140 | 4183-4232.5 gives 0.84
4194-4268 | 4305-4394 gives 1.22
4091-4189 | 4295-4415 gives 1.07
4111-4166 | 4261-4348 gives 1.11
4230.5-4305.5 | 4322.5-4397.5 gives 1.18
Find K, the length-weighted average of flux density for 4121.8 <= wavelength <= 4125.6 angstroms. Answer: 12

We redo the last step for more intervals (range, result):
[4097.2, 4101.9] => 13.7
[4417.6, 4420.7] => 10.5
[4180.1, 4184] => 11.1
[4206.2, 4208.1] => 9.91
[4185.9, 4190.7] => 10.8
